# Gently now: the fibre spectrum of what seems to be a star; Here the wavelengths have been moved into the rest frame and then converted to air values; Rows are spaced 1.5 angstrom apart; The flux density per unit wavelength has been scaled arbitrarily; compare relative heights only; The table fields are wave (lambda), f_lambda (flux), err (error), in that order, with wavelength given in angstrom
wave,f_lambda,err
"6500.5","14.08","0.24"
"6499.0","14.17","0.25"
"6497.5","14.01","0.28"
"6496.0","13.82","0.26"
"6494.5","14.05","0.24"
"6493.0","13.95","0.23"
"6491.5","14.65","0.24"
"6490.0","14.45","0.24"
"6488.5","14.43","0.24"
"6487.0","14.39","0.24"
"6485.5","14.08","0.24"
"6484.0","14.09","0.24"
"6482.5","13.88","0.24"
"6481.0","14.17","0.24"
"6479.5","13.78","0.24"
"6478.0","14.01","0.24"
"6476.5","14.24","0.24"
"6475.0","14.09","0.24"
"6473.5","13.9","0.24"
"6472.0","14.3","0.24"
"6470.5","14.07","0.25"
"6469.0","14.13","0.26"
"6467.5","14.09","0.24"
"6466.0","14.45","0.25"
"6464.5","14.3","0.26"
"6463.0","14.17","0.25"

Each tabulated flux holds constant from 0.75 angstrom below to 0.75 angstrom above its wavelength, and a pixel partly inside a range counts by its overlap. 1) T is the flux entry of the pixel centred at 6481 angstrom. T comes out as 14.17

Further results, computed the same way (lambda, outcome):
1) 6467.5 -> 14.09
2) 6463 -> 14.17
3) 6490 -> 14.45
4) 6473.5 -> 13.9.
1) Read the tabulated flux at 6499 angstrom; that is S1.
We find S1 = 14.17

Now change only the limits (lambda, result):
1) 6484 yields 14.09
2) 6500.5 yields 14.08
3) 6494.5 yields 14.05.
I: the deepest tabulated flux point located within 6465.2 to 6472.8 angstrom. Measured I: 14.07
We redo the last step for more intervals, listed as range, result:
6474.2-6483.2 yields 13.78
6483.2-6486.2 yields 14.08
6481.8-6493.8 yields 13.88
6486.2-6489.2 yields 14.39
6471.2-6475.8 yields 13.9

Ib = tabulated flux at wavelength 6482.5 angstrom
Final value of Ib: 13.88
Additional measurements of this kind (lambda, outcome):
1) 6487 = 14.39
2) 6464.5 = 14.3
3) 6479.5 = 13.78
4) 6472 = 14.3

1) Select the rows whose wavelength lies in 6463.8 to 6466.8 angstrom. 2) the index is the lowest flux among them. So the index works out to 14.3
